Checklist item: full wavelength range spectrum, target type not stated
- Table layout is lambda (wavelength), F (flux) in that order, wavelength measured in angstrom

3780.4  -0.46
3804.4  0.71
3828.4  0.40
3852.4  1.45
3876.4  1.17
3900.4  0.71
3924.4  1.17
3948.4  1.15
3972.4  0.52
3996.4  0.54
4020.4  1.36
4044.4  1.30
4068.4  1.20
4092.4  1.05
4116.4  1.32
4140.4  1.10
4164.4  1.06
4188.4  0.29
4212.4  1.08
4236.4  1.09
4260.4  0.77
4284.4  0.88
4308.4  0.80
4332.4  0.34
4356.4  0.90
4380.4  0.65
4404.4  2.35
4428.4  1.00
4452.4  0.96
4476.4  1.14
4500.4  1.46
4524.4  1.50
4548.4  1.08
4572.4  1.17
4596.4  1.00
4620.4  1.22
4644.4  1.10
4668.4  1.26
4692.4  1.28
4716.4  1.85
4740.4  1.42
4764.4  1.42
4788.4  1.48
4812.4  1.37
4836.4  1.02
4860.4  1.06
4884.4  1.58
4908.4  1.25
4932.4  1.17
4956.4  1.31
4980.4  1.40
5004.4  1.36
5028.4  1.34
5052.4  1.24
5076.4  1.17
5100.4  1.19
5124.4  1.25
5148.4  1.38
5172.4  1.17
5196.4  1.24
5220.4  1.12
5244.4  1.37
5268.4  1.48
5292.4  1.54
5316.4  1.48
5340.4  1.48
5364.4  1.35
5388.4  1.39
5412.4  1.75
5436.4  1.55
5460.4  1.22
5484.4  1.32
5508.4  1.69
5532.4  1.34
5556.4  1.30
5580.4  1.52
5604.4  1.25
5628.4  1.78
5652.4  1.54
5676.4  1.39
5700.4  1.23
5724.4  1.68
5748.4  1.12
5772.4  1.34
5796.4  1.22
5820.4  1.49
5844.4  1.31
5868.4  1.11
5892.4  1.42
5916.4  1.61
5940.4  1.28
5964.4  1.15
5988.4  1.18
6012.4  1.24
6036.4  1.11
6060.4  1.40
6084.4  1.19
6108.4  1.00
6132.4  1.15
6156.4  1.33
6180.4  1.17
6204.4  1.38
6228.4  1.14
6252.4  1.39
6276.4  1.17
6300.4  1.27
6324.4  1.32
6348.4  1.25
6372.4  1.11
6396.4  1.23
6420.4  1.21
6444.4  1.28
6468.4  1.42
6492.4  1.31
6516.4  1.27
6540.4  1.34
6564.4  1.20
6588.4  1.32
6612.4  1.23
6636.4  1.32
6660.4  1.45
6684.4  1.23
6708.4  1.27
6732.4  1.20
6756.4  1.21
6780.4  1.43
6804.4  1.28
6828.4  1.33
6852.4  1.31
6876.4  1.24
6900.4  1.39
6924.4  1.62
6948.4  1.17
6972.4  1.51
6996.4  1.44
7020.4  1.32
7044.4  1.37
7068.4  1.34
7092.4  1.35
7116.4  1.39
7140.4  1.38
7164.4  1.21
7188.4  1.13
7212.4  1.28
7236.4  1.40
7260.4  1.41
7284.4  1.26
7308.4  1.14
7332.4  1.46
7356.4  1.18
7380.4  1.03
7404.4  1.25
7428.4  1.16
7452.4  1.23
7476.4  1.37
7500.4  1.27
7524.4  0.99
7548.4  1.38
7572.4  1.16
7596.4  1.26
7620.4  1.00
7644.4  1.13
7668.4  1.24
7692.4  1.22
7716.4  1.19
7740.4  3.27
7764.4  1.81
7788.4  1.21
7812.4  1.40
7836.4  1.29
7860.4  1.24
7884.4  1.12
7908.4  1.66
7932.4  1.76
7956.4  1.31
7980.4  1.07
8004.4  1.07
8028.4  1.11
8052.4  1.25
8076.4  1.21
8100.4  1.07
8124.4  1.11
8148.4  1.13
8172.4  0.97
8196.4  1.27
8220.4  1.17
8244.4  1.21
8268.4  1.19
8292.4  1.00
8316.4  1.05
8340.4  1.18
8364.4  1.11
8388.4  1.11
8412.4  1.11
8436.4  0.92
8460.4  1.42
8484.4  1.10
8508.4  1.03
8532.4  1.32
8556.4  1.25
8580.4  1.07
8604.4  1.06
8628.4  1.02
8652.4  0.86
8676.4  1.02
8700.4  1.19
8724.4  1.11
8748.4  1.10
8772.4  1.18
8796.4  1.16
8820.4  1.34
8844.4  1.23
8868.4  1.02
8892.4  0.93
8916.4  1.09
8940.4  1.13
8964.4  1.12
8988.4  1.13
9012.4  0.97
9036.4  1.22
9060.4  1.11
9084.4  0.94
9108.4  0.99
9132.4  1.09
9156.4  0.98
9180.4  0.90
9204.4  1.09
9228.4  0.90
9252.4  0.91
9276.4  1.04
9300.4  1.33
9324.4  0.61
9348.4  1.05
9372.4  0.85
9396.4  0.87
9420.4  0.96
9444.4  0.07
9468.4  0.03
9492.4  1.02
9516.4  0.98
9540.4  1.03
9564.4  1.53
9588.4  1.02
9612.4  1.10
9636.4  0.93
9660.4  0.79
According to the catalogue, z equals 0.179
